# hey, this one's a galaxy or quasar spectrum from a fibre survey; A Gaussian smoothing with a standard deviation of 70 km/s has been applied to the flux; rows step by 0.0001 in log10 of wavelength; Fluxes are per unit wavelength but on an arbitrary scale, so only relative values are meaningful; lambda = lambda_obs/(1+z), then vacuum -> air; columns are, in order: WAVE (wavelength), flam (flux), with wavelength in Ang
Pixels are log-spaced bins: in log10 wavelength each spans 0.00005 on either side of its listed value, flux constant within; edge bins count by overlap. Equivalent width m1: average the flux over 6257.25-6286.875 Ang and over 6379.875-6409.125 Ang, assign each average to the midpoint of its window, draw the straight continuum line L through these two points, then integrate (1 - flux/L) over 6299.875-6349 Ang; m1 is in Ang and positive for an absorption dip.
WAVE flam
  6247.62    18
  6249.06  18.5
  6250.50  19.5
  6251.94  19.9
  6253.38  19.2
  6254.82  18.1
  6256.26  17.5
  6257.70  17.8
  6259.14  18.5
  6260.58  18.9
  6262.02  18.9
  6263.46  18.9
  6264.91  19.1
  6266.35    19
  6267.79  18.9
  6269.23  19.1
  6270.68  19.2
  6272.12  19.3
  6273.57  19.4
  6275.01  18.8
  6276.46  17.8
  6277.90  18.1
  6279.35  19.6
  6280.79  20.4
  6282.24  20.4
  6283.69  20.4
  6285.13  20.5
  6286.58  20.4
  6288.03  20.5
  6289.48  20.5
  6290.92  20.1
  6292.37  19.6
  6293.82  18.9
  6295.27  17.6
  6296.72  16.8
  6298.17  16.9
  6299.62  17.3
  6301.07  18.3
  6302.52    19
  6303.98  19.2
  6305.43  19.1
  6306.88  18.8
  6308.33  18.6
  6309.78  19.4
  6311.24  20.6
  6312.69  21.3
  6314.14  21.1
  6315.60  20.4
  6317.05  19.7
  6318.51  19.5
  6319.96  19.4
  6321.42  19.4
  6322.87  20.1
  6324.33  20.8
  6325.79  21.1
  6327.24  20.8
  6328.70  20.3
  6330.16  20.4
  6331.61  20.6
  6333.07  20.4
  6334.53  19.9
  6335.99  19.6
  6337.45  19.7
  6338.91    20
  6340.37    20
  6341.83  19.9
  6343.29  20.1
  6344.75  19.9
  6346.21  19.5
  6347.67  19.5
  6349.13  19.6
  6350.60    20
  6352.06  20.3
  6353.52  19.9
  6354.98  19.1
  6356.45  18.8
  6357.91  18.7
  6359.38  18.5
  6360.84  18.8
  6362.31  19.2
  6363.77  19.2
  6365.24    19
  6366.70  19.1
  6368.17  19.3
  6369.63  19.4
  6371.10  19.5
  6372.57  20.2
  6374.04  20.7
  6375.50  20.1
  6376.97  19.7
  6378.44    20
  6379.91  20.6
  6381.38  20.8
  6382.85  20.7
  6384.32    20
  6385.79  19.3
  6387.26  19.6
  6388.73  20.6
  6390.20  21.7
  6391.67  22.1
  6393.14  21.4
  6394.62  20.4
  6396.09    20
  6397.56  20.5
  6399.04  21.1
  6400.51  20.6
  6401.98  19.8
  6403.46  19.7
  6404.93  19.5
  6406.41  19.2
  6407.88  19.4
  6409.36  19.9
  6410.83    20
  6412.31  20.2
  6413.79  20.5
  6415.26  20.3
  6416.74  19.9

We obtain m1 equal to -0.4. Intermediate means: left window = 19.2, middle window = 19.9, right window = 20.3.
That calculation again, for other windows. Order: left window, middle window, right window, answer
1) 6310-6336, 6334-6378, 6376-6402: 1.8 Ang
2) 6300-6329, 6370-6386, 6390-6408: 0.1 Ang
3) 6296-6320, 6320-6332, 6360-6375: -0.7 Ang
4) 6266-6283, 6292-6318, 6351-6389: 0.4 Ang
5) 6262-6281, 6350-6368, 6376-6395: 0.9 Ang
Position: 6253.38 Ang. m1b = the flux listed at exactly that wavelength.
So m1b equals 19.2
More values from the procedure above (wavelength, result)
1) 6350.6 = 20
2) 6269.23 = 19.1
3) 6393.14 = 21.4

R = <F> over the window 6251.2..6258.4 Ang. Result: 18.5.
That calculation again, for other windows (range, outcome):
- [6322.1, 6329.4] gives 20.6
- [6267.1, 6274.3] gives 19.2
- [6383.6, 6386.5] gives 19.7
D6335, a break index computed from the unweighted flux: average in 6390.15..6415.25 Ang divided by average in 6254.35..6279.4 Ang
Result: 1.09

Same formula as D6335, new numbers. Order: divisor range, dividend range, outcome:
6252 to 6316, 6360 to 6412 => 1.05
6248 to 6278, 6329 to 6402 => 1.06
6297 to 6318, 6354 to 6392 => 1.03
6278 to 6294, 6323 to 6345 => 1.01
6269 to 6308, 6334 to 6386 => 1.03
